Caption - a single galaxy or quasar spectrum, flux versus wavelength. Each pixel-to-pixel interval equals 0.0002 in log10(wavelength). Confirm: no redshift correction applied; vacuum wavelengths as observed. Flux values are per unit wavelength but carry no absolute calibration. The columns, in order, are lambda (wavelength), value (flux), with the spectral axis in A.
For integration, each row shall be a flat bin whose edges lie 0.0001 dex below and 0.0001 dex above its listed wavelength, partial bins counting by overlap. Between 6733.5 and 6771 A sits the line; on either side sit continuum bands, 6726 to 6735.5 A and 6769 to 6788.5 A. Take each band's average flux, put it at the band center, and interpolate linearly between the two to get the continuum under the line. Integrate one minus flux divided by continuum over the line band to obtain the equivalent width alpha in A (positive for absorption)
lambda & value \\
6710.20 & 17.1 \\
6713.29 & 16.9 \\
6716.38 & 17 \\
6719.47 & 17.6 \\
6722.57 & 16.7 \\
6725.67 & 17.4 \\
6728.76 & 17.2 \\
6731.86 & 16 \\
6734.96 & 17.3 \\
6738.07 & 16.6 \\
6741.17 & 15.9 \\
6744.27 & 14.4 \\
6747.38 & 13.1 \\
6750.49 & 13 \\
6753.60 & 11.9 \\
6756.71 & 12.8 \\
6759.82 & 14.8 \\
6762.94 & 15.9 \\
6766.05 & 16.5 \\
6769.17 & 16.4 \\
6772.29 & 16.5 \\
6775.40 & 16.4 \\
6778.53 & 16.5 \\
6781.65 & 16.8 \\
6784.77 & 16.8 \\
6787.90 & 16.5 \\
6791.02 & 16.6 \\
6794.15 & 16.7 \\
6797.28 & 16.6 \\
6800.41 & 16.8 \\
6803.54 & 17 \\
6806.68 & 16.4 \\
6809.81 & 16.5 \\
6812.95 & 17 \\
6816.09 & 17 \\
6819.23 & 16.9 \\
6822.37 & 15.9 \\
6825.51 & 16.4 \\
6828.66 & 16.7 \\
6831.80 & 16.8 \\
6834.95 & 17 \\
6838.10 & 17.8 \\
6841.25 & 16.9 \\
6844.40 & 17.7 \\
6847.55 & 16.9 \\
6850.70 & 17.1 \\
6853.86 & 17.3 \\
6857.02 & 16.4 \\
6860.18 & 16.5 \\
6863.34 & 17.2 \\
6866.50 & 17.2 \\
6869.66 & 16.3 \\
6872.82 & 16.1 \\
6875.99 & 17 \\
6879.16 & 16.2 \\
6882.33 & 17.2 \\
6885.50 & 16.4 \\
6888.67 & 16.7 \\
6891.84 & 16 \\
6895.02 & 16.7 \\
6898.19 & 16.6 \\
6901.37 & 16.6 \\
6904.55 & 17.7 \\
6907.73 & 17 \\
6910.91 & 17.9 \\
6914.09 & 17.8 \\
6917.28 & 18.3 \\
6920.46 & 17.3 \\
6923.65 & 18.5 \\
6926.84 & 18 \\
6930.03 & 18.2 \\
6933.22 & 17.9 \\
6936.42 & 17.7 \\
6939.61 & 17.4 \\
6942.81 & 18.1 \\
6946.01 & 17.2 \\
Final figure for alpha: 4.1 A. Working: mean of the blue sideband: 16.9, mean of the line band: 14.9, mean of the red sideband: 16.6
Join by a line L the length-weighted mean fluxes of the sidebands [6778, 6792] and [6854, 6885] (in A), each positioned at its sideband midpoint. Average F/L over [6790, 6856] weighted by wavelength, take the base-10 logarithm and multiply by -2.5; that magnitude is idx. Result -0.01 mag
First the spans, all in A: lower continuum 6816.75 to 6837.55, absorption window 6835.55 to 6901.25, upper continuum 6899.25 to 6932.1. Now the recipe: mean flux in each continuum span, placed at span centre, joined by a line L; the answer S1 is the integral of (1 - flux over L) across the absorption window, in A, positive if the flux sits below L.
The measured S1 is 1.4 A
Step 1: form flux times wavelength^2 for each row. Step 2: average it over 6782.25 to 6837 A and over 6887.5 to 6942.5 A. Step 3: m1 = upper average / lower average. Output 1.08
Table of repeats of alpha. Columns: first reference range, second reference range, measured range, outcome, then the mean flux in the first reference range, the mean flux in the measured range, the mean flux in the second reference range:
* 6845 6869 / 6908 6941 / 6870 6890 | 0.8 A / 17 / 16.6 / 17.9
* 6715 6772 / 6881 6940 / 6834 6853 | -0.7 A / 15.6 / 17.2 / 17.4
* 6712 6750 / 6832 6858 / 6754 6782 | 1.5 A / 16.2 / 15.6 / 17.1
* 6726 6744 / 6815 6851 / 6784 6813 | 0.2 A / 16.5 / 16.7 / 16.9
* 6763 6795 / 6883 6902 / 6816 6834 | -0.1 A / 16.5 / 16.6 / 16.5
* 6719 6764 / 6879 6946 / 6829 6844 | -0.6 A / 15.3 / 17.1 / 17.4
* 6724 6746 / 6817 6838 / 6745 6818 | 3.1 A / 16.4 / 15.8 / 16.7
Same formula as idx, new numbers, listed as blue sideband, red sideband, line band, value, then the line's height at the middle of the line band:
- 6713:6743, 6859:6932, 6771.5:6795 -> 0.021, 16.9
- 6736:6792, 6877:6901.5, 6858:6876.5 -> -0.022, 16.4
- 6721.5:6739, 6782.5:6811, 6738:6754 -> 0.193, 16.8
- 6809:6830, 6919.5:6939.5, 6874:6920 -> 0.033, 17.5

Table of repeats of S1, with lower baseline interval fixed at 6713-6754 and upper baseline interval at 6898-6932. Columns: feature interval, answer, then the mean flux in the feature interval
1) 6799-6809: -0.1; 16.7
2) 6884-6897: 0.7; 16.5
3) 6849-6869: 0.2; 16.9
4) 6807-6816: -0.1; 16.7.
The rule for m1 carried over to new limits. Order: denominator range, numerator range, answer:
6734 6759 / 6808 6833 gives 1.19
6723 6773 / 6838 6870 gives 1.14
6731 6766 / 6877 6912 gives 1.19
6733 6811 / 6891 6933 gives 1.15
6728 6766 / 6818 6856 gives 1.17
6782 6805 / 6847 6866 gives 1.03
